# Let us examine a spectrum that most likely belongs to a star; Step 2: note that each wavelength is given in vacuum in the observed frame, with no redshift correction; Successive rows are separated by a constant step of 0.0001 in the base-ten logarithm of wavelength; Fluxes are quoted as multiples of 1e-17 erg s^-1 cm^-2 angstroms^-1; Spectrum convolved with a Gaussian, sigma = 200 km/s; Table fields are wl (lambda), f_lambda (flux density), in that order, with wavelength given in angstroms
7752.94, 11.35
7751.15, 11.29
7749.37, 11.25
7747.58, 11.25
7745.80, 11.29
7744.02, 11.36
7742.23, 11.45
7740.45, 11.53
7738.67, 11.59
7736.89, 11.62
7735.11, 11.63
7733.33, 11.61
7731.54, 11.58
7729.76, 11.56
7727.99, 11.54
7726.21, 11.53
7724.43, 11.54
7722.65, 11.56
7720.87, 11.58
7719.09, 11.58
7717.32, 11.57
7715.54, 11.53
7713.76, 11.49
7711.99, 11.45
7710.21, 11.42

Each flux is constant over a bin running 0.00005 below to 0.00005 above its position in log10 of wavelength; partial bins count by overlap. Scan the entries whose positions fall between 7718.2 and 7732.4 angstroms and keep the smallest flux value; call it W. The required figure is 11.53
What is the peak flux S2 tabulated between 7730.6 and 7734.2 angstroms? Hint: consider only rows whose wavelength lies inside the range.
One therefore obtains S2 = 11.61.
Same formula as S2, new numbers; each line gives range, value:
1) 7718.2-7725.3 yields 11.58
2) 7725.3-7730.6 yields 11.56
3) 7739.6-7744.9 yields 11.53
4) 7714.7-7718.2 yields 11.57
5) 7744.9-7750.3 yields 11.29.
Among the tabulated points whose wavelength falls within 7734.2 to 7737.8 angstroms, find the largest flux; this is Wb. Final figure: 11.63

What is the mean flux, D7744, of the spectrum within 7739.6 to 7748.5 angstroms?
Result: 11.4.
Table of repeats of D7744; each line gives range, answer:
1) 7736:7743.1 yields 11.6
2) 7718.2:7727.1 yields 11.6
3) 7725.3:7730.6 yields 11.6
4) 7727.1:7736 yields 11.6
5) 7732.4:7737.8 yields 11.6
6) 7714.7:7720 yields 11.6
